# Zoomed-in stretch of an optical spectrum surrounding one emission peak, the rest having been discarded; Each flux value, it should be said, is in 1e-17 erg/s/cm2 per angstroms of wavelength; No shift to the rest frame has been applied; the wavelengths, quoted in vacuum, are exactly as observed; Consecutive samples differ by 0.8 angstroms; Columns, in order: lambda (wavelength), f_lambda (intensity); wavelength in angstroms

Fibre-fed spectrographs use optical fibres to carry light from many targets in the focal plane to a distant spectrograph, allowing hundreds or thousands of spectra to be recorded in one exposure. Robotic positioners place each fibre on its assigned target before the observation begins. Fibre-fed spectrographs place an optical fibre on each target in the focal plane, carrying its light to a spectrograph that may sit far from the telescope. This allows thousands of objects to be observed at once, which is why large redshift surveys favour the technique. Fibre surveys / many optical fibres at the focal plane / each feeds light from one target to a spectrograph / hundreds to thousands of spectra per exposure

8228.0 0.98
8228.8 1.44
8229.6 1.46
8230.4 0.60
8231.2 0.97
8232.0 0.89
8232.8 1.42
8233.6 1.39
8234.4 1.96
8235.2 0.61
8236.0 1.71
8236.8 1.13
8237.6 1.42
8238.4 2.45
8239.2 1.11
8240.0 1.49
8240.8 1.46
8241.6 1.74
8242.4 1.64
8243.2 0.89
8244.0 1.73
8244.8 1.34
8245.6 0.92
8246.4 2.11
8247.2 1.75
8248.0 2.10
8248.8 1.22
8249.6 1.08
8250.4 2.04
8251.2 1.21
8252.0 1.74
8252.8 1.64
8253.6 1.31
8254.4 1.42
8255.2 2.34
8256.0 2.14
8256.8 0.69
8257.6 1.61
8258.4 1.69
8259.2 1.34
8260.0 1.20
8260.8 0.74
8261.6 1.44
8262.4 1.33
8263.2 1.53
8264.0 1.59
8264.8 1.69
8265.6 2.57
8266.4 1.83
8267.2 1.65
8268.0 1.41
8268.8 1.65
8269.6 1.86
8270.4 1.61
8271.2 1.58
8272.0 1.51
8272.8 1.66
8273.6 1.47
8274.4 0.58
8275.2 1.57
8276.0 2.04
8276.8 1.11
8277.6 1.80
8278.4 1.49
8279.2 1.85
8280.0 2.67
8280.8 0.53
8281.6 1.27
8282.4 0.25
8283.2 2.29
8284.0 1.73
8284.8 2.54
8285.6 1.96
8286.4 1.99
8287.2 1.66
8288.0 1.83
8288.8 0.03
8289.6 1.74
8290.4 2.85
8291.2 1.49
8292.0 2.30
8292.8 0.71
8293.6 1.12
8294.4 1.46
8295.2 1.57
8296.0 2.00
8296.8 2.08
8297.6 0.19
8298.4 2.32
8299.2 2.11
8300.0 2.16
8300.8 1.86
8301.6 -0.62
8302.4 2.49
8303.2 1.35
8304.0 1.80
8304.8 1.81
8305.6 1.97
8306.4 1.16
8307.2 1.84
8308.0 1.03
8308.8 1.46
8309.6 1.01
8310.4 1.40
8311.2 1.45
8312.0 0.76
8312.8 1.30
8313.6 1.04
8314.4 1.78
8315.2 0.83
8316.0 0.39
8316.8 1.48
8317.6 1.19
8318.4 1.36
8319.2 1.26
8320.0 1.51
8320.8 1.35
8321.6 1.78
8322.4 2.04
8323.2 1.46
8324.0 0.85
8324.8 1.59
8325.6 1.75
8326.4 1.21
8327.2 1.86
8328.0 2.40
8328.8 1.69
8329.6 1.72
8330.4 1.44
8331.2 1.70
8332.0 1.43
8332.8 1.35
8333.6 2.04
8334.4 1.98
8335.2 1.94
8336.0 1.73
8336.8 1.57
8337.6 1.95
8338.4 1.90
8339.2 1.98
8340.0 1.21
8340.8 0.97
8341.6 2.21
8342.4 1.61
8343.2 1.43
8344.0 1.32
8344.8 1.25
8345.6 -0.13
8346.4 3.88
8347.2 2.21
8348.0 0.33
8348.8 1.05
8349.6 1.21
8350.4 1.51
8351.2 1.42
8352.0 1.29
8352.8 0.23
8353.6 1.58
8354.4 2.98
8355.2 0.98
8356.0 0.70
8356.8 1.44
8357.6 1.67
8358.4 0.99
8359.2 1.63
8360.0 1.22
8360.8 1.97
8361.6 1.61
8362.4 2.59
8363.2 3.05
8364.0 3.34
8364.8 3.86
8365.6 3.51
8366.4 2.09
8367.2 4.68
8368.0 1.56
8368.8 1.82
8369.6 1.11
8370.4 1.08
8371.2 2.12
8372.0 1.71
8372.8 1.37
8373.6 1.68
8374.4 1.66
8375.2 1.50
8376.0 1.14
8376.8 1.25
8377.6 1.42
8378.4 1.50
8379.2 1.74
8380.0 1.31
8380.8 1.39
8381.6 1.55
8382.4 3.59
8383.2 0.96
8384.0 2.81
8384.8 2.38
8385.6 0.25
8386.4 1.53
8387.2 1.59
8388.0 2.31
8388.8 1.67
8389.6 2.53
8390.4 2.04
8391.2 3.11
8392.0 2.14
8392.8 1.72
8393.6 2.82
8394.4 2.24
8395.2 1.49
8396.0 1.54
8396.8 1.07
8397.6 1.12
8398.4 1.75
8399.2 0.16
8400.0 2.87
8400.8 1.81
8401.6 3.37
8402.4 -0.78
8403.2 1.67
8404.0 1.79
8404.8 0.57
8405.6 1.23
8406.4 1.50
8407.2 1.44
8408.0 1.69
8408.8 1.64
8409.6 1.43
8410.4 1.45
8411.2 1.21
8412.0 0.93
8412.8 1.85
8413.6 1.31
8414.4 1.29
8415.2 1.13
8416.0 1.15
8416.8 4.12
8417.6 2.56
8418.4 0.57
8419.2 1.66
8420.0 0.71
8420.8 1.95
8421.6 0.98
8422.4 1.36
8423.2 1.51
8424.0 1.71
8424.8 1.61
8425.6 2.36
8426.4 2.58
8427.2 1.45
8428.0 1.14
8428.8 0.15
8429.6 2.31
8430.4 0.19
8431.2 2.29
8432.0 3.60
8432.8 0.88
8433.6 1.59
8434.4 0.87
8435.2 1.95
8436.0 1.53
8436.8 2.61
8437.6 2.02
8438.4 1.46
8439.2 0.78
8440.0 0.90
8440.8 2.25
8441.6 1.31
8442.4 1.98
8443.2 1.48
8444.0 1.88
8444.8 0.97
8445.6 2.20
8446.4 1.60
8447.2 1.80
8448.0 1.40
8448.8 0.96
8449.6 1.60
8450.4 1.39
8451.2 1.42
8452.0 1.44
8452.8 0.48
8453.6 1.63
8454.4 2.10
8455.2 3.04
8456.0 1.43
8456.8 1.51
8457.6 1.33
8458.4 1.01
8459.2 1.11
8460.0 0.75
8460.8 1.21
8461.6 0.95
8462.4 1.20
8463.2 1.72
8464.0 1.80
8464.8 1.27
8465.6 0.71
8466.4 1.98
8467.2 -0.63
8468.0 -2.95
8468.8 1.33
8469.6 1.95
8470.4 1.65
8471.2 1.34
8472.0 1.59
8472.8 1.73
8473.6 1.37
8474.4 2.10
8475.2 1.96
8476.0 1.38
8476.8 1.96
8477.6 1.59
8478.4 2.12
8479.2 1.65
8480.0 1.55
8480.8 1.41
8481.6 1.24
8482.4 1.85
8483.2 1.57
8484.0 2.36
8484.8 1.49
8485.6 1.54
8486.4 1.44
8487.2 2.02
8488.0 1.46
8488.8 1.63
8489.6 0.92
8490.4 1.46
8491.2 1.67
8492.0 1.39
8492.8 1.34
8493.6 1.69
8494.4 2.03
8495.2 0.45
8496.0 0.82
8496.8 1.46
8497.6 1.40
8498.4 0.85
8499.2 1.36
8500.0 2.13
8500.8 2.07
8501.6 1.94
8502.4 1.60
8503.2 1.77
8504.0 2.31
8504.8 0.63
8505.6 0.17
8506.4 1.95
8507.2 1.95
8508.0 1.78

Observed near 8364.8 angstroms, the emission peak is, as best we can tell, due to H-alpha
